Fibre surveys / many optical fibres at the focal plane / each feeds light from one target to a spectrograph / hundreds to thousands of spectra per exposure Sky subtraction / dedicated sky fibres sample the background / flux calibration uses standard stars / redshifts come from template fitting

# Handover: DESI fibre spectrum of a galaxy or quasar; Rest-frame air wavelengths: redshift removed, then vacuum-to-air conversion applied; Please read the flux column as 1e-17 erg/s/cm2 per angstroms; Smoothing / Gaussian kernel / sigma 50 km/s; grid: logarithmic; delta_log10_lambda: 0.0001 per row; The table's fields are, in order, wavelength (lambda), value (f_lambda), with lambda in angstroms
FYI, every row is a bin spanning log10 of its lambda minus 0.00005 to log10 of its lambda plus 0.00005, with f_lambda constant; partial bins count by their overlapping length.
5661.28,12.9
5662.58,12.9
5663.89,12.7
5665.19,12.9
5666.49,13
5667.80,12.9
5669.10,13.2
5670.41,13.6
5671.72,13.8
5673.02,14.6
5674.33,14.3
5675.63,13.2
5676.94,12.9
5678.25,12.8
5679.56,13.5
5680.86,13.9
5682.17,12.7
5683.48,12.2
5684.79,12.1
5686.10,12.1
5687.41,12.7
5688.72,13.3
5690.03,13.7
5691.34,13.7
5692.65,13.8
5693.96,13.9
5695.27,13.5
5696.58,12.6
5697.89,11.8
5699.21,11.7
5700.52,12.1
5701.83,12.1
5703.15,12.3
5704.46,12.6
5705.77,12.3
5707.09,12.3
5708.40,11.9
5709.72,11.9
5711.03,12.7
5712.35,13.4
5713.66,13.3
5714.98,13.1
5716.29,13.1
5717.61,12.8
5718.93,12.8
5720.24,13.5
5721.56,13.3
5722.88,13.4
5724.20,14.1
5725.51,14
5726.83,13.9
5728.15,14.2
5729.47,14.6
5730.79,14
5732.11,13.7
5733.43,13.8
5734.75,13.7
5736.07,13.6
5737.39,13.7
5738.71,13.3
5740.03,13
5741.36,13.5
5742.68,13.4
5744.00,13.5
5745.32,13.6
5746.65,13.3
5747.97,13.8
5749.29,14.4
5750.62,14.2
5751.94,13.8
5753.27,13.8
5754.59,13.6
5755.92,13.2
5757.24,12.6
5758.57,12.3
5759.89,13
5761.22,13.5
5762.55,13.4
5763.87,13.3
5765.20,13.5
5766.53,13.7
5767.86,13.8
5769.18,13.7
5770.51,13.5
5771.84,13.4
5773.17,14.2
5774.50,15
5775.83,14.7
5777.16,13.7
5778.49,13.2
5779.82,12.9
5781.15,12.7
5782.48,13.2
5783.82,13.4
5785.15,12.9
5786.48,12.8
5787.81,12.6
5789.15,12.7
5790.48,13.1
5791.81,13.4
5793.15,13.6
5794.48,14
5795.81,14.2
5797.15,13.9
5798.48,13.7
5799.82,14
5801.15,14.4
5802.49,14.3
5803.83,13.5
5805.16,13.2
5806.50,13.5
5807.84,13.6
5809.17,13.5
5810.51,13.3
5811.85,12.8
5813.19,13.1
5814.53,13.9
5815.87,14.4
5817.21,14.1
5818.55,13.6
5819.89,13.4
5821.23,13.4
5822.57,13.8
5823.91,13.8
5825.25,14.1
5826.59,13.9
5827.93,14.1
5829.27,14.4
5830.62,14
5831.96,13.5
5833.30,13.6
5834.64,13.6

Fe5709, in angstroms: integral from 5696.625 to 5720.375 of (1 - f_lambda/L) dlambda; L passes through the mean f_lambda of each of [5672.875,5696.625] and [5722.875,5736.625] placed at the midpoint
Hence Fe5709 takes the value 1.9 angstroms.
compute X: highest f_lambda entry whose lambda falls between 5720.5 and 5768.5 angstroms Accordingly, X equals 14.6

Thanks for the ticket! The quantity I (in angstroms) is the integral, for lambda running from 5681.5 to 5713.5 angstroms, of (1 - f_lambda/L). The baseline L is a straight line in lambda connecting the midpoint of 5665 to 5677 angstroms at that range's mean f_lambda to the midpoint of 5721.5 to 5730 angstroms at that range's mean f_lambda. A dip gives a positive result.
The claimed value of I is 2.5 angstroms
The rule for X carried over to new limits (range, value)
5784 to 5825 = 14.4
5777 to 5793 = 13.7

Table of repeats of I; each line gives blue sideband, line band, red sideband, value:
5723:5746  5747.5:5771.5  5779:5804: 0.2 angstroms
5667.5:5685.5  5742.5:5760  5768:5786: 0.0 angstroms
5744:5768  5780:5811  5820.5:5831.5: 0.6 angstroms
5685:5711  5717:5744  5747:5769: -1.0 angstroms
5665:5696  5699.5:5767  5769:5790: 0.3 angstroms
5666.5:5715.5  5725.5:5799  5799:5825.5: -1.0 angstroms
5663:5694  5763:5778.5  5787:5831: -0.3 angstroms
